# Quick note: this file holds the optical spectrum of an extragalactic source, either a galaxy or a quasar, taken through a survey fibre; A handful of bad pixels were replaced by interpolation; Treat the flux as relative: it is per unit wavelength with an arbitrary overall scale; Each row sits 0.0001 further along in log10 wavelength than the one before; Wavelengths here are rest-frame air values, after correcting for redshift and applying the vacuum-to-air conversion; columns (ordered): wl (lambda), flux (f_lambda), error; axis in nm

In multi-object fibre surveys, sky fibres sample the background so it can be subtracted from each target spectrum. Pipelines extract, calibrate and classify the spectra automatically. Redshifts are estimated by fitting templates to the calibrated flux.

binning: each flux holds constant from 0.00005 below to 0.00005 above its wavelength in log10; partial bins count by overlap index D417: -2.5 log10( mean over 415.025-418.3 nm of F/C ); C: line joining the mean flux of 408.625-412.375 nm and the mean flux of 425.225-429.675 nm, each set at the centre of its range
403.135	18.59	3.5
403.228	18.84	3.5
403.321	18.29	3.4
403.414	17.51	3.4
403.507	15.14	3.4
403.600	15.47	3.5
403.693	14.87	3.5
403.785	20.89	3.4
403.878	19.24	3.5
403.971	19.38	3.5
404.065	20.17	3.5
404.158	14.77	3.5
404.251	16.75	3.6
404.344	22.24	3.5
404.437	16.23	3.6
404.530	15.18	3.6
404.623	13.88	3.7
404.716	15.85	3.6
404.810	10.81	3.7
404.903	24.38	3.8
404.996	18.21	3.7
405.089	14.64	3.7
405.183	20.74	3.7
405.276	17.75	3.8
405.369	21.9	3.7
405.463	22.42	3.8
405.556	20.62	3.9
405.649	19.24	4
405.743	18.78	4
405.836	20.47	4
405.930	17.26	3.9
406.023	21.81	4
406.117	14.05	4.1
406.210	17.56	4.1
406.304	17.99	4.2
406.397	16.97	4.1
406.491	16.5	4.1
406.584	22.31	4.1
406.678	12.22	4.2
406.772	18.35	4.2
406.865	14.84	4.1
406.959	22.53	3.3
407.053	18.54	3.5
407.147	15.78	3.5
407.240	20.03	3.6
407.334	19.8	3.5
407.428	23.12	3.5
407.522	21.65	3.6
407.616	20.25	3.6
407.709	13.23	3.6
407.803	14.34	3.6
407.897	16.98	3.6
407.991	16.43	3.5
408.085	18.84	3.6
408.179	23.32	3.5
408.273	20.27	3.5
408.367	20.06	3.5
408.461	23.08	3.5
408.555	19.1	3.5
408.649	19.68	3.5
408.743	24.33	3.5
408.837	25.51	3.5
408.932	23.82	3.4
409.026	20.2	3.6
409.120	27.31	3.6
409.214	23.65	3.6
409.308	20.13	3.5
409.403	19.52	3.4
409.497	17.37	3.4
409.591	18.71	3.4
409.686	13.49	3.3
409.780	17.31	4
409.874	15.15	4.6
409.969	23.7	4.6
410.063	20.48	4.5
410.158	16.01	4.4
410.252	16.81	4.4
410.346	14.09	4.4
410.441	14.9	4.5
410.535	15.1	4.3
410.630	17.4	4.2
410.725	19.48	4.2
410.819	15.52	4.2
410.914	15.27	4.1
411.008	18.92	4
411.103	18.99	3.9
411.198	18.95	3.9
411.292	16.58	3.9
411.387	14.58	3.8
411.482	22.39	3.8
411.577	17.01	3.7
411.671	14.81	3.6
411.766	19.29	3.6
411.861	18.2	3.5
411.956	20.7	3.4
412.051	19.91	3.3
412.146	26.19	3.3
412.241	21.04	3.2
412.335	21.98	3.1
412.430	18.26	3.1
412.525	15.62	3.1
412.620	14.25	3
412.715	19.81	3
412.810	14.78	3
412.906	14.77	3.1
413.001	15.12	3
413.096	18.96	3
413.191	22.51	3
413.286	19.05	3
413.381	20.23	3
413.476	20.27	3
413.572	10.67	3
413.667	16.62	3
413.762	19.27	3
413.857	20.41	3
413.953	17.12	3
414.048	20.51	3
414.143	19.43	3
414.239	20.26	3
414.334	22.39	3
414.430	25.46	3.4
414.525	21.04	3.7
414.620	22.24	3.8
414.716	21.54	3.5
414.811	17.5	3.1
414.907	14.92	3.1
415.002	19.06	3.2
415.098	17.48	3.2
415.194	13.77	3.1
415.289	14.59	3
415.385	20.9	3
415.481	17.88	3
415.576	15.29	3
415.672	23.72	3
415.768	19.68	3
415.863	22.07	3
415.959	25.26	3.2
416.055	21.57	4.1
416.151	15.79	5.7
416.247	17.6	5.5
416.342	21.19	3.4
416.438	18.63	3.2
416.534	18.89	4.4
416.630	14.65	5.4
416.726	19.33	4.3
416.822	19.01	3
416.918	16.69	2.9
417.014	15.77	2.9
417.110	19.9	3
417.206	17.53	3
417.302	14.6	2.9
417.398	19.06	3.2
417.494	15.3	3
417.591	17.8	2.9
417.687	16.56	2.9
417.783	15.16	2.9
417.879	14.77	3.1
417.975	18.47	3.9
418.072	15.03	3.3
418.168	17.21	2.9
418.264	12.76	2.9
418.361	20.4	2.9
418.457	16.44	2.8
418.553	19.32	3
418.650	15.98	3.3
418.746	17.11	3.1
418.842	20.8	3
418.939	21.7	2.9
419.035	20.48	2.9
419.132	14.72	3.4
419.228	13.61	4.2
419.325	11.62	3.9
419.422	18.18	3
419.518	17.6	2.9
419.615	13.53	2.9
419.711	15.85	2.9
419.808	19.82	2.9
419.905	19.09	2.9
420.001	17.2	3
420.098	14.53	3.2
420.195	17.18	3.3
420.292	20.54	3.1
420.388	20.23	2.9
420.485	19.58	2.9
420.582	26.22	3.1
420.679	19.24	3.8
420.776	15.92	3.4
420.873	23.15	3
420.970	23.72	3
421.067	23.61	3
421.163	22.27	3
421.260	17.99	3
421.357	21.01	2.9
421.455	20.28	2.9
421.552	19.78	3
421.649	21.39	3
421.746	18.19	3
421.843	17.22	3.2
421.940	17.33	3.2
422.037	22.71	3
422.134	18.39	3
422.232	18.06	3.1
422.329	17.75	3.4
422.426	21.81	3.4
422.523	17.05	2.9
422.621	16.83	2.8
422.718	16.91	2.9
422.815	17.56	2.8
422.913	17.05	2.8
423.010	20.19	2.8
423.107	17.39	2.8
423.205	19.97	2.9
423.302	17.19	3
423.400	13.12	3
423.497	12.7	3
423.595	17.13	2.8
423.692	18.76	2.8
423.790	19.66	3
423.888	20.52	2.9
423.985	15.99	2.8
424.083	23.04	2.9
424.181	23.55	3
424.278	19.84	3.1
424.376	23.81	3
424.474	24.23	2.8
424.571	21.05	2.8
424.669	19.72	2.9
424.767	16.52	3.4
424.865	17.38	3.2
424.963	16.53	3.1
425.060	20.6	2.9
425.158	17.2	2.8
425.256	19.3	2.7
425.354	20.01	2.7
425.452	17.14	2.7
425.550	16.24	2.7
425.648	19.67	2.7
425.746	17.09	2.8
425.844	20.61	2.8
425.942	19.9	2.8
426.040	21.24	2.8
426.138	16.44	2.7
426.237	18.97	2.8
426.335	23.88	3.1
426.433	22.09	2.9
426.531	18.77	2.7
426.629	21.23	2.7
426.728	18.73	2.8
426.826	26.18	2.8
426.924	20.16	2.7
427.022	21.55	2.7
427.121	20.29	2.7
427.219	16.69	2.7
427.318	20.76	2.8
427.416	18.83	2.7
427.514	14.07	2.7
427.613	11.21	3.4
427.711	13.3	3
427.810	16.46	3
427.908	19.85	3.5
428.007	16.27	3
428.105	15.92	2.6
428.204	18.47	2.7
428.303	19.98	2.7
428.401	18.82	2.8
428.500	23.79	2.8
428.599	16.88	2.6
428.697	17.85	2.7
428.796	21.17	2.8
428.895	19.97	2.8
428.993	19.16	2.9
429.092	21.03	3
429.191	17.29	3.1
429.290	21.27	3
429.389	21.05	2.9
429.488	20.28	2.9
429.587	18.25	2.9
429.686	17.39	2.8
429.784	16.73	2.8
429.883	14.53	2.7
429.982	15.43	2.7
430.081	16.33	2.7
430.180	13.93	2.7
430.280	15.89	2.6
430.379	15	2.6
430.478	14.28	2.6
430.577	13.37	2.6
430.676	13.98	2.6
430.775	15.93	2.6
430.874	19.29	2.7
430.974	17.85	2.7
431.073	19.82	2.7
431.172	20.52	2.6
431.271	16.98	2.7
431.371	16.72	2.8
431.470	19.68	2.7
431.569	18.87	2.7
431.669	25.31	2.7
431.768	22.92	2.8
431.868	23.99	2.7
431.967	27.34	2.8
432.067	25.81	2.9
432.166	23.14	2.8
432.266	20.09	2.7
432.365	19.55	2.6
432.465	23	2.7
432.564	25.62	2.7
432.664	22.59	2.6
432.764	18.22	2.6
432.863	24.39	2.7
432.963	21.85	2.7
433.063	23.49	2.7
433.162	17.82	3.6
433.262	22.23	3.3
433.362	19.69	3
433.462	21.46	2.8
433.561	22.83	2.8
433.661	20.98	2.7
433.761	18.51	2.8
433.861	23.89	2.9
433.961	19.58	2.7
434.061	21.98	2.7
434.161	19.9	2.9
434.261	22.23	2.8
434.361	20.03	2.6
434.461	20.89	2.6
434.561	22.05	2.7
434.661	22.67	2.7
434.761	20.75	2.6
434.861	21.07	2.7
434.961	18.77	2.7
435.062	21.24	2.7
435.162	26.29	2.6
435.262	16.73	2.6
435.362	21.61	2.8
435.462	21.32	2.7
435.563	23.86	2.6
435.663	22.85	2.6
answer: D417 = 0.08 mag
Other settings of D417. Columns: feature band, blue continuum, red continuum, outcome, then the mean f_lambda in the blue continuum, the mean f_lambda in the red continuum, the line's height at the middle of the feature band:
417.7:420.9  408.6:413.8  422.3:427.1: 0.08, 18.6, 19.2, 19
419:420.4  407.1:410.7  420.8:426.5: 0.15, 19.2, 19.3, 19.3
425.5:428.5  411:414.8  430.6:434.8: 0.09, 19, 21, 20.4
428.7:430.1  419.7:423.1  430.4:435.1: 0.09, 19.3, 20.7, 20.3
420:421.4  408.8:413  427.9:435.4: -0.06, 18.5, 19.9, 19.2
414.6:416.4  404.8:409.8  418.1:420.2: -0.08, 19.3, 17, 17.7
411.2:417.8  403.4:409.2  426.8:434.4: 0.03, 18.8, 19.4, 19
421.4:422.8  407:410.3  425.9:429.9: 0.02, 19.7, 19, 19.2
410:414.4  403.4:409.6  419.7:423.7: 0.04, 18.9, 18.9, 18.9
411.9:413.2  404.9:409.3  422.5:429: 0.03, 19.6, 18.8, 19.3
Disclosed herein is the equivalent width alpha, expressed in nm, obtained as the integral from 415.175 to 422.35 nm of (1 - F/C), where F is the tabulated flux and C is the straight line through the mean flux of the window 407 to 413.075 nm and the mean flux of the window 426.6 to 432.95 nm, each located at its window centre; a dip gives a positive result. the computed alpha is 0.21 nm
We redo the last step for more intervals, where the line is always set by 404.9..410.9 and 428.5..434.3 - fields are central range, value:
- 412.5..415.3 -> 0.111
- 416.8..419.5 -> 0.324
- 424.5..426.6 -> 0.046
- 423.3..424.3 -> 0.060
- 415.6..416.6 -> -0.051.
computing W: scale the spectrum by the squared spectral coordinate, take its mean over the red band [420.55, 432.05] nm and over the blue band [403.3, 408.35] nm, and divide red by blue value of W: 1.2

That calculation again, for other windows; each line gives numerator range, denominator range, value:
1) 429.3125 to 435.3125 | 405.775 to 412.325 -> 1.19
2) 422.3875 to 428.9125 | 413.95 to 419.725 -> 1.09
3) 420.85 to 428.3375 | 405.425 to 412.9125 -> 1.09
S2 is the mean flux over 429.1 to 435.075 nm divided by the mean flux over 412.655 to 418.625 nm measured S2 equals 1.09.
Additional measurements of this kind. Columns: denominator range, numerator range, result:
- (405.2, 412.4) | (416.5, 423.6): 0.95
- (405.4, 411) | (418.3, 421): 0.97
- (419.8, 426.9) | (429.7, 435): 1.03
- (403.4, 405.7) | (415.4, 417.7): 1.03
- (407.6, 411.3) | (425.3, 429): 1.00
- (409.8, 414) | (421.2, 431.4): 1.03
